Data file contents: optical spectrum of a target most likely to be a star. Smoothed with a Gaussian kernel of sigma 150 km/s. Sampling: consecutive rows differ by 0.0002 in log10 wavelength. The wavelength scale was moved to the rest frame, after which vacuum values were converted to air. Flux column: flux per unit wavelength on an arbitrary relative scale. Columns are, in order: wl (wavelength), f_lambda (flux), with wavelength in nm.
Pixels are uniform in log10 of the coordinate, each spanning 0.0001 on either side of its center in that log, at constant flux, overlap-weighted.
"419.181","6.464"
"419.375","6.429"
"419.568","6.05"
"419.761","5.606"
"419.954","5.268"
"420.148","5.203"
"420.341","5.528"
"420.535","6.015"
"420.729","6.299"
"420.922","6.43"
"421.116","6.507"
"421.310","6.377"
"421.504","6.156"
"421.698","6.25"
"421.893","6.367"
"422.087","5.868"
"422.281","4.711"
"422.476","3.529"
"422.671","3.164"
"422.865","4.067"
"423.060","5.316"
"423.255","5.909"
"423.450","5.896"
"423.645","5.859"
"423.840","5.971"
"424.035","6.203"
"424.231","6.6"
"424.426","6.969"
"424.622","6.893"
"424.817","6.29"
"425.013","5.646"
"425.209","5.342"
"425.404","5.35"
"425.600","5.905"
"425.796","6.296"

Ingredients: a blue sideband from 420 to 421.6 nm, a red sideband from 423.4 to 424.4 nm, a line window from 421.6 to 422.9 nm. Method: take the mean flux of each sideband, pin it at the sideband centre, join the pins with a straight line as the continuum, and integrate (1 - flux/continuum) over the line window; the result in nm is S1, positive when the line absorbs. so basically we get 0.26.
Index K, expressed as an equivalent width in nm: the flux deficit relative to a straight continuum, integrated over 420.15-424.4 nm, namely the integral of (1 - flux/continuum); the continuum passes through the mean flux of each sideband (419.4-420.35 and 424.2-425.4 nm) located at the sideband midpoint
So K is 0.15 nm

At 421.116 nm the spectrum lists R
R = 6.507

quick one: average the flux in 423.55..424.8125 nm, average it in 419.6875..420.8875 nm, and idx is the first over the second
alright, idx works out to 1.13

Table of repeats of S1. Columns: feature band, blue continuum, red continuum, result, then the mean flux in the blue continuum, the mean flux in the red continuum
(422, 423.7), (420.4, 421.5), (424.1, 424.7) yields 0.431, 6.28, 6.78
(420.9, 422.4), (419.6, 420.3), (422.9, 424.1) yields -0.118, 5.44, 5.76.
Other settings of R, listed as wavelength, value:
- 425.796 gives 6.296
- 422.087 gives 5.868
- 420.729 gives 6.299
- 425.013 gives 5.646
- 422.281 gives 4.711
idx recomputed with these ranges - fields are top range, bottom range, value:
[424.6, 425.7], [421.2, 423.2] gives 1.12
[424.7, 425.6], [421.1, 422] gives 0.91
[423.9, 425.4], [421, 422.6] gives 1.09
